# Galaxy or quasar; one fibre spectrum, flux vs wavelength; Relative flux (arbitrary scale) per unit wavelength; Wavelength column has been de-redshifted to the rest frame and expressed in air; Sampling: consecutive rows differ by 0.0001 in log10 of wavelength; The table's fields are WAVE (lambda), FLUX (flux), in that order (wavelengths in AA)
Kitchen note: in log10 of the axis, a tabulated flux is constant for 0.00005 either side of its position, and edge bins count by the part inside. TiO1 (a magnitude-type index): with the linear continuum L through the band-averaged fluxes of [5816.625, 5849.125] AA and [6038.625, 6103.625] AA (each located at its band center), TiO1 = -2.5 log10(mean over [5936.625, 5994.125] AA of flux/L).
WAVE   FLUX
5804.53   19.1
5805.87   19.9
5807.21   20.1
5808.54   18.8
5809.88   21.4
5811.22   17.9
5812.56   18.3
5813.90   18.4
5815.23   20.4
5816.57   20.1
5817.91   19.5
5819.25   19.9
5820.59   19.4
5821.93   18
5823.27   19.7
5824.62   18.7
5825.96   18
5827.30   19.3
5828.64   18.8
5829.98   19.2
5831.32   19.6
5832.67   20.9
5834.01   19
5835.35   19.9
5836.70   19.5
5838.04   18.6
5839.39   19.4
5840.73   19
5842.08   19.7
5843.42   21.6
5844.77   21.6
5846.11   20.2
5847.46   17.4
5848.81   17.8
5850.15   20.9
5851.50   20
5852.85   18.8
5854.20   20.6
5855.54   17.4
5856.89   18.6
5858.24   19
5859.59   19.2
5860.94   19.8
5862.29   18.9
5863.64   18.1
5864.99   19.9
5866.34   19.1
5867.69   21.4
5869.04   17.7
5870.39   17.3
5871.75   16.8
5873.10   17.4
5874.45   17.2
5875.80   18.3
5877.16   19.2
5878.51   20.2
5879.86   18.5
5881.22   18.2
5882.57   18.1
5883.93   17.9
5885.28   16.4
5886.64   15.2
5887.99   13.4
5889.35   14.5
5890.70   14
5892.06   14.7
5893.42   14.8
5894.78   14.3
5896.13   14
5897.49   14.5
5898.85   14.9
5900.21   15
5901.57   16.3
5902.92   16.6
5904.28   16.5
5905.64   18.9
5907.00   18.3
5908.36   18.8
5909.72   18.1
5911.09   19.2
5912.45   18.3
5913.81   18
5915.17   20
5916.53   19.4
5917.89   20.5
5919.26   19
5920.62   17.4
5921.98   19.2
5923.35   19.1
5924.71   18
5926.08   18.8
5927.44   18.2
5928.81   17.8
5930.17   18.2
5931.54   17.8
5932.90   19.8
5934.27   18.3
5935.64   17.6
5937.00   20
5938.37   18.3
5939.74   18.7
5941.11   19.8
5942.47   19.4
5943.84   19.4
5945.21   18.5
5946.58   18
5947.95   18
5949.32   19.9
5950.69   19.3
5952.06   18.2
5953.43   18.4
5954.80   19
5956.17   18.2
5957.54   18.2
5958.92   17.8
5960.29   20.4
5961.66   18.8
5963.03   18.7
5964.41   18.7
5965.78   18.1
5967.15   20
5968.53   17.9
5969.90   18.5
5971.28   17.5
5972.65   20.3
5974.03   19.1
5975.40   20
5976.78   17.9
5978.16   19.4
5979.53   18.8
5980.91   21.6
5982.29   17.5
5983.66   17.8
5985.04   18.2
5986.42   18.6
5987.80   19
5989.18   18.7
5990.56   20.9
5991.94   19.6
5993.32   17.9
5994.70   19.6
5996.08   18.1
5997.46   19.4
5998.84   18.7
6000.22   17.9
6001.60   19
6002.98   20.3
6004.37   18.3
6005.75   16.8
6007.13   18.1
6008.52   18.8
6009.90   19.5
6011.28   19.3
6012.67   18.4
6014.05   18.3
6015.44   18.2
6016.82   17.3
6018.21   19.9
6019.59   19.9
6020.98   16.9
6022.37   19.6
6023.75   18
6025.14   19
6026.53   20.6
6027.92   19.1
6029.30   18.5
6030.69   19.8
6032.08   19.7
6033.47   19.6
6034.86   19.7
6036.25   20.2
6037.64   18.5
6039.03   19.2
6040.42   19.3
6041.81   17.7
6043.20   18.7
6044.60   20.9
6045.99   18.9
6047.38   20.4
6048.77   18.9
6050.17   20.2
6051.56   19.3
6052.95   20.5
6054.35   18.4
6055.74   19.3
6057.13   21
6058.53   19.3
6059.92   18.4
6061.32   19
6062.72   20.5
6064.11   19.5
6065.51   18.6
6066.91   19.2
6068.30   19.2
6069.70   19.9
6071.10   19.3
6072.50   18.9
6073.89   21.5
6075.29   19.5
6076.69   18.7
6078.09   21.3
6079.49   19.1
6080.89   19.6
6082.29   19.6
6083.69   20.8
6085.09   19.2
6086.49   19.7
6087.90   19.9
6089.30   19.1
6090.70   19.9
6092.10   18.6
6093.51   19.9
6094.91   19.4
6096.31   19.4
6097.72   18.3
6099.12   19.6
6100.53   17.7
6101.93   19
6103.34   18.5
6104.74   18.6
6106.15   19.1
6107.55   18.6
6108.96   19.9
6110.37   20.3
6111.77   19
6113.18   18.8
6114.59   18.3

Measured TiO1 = 0.03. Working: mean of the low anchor 19.4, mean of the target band 18.9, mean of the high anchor 19.4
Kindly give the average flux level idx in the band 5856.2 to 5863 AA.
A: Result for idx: 19.1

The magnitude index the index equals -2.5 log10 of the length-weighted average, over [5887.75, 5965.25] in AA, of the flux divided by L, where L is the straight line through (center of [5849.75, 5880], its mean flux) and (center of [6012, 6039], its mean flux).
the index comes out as 0.061 mag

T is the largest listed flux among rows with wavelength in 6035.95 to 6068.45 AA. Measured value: 21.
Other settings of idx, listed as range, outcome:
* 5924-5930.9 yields 18.2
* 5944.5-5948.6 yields 18.2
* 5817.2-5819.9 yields 19.7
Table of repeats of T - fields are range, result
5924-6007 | 21.6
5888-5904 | 16.6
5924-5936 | 19.8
